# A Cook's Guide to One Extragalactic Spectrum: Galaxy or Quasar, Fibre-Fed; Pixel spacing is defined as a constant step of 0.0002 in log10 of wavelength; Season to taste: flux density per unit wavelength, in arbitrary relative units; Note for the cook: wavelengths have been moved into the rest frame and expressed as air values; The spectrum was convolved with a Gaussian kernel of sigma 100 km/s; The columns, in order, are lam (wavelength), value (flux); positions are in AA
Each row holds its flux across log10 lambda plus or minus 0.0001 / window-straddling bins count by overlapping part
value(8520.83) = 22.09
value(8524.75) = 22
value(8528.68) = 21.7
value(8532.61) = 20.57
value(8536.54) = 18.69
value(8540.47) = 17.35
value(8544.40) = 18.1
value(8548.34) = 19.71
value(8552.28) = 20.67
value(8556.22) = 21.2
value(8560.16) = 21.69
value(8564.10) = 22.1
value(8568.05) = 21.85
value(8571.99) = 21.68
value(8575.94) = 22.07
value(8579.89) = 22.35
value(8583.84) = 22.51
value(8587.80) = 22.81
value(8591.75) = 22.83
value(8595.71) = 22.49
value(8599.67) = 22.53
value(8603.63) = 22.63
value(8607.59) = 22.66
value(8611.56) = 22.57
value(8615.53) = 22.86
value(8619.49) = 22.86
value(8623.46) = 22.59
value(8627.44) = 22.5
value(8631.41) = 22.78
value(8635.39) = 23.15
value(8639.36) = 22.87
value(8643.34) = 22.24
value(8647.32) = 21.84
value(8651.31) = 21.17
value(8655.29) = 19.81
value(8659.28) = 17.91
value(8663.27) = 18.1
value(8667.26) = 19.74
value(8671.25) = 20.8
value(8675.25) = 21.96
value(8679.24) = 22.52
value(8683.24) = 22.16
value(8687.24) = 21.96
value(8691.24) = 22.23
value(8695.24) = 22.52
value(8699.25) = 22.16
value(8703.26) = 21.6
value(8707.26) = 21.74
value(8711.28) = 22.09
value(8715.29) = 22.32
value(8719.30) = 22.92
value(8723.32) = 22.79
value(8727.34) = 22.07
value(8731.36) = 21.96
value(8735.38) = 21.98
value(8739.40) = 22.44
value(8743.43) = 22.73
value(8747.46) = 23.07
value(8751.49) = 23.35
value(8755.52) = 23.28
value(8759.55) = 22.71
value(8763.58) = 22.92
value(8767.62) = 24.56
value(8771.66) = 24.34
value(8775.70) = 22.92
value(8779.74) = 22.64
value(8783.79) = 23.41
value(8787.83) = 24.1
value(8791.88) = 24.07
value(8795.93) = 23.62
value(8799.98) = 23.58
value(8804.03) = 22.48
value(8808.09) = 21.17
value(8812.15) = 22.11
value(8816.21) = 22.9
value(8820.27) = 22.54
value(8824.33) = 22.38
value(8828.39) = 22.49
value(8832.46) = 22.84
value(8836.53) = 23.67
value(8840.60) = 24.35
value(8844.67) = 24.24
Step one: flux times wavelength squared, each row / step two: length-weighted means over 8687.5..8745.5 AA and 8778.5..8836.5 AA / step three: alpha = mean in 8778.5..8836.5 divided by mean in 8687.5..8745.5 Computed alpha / 1.05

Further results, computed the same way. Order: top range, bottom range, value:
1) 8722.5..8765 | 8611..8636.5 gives 1.02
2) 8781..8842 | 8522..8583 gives 1.17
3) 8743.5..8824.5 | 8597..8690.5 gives 1.10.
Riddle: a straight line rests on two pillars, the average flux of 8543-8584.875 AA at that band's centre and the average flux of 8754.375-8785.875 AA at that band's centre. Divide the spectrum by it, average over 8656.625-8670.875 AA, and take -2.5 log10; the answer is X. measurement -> 0.18 mag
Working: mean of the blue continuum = 21.3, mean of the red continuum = 23.4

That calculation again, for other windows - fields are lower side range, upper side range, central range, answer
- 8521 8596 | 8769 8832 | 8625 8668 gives 0.034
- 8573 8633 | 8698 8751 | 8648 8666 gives 0.157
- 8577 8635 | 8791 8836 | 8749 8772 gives -0.035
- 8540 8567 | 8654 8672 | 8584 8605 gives -0.141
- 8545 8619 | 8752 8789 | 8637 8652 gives 0.017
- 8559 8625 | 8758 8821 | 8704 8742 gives 0.032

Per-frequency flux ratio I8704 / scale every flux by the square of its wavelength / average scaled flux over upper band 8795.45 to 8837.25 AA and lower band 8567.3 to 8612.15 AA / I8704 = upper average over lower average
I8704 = 1.1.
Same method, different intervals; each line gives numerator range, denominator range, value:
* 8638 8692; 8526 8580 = 1.05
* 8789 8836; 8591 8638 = 1.05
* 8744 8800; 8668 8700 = 1.09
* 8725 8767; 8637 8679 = 1.12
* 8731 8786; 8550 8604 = 1.09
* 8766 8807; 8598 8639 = 1.08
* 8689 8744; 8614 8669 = 1.06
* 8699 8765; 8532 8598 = 1.11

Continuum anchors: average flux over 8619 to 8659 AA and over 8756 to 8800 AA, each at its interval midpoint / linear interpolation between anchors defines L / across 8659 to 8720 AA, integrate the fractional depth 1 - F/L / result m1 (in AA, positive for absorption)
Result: 2.8 AA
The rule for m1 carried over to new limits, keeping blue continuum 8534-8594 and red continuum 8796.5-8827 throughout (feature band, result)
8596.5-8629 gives -2.00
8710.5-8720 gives -0.21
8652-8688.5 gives 1.91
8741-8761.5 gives -0.80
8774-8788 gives -0.52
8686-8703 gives -0.27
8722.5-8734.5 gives -0.10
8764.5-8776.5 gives -0.91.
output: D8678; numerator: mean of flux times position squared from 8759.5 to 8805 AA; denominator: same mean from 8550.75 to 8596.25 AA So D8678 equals 1.12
